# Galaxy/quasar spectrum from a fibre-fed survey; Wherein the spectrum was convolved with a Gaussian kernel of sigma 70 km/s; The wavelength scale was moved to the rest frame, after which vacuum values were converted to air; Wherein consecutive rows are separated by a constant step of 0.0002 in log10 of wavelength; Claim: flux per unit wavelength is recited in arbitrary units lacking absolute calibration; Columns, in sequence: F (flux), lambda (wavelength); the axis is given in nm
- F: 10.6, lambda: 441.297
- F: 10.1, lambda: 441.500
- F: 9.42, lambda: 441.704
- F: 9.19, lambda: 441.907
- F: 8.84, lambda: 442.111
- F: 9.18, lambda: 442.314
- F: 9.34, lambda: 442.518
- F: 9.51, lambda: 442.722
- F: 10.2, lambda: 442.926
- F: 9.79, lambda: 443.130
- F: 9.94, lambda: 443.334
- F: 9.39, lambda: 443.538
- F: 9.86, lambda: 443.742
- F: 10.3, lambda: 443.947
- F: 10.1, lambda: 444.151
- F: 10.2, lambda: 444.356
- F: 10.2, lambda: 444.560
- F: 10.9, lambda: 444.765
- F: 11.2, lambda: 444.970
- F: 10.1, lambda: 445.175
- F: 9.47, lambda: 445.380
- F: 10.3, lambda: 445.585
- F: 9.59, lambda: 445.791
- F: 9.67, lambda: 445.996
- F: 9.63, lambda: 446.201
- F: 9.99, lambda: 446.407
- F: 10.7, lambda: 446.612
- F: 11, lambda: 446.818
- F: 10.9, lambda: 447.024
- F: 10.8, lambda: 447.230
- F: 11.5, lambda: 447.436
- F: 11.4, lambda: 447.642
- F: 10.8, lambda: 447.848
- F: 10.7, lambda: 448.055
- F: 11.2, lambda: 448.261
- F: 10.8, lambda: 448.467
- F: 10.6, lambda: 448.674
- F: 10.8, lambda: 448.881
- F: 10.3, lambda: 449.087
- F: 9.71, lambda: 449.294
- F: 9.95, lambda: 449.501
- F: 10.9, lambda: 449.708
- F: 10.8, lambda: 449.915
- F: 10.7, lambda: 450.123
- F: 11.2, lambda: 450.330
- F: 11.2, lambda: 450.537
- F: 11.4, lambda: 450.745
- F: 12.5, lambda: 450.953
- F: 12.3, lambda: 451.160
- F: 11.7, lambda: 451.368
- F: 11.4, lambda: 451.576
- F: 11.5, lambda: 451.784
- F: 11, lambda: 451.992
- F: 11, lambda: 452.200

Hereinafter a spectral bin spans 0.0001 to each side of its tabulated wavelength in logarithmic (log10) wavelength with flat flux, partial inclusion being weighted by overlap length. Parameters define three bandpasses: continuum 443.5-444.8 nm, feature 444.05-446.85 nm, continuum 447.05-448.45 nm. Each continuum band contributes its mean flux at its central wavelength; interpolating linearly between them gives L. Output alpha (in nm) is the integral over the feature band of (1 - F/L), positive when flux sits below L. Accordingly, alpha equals 0.07 nm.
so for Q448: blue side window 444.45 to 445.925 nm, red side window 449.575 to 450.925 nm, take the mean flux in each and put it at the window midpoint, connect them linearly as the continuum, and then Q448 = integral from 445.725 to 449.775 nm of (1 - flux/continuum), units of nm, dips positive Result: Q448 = 0.04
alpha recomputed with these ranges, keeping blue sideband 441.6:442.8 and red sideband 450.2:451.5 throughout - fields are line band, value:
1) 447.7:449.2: 0.03 nm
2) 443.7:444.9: -0.06 nm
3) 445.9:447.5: 0.00 nm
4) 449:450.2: 0.10 nm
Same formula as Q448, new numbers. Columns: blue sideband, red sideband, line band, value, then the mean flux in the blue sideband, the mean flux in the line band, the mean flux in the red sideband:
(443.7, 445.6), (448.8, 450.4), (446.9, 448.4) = -0.09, 10.3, 11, 10.5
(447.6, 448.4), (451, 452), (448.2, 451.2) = 0.11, 11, 10.9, 11.7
